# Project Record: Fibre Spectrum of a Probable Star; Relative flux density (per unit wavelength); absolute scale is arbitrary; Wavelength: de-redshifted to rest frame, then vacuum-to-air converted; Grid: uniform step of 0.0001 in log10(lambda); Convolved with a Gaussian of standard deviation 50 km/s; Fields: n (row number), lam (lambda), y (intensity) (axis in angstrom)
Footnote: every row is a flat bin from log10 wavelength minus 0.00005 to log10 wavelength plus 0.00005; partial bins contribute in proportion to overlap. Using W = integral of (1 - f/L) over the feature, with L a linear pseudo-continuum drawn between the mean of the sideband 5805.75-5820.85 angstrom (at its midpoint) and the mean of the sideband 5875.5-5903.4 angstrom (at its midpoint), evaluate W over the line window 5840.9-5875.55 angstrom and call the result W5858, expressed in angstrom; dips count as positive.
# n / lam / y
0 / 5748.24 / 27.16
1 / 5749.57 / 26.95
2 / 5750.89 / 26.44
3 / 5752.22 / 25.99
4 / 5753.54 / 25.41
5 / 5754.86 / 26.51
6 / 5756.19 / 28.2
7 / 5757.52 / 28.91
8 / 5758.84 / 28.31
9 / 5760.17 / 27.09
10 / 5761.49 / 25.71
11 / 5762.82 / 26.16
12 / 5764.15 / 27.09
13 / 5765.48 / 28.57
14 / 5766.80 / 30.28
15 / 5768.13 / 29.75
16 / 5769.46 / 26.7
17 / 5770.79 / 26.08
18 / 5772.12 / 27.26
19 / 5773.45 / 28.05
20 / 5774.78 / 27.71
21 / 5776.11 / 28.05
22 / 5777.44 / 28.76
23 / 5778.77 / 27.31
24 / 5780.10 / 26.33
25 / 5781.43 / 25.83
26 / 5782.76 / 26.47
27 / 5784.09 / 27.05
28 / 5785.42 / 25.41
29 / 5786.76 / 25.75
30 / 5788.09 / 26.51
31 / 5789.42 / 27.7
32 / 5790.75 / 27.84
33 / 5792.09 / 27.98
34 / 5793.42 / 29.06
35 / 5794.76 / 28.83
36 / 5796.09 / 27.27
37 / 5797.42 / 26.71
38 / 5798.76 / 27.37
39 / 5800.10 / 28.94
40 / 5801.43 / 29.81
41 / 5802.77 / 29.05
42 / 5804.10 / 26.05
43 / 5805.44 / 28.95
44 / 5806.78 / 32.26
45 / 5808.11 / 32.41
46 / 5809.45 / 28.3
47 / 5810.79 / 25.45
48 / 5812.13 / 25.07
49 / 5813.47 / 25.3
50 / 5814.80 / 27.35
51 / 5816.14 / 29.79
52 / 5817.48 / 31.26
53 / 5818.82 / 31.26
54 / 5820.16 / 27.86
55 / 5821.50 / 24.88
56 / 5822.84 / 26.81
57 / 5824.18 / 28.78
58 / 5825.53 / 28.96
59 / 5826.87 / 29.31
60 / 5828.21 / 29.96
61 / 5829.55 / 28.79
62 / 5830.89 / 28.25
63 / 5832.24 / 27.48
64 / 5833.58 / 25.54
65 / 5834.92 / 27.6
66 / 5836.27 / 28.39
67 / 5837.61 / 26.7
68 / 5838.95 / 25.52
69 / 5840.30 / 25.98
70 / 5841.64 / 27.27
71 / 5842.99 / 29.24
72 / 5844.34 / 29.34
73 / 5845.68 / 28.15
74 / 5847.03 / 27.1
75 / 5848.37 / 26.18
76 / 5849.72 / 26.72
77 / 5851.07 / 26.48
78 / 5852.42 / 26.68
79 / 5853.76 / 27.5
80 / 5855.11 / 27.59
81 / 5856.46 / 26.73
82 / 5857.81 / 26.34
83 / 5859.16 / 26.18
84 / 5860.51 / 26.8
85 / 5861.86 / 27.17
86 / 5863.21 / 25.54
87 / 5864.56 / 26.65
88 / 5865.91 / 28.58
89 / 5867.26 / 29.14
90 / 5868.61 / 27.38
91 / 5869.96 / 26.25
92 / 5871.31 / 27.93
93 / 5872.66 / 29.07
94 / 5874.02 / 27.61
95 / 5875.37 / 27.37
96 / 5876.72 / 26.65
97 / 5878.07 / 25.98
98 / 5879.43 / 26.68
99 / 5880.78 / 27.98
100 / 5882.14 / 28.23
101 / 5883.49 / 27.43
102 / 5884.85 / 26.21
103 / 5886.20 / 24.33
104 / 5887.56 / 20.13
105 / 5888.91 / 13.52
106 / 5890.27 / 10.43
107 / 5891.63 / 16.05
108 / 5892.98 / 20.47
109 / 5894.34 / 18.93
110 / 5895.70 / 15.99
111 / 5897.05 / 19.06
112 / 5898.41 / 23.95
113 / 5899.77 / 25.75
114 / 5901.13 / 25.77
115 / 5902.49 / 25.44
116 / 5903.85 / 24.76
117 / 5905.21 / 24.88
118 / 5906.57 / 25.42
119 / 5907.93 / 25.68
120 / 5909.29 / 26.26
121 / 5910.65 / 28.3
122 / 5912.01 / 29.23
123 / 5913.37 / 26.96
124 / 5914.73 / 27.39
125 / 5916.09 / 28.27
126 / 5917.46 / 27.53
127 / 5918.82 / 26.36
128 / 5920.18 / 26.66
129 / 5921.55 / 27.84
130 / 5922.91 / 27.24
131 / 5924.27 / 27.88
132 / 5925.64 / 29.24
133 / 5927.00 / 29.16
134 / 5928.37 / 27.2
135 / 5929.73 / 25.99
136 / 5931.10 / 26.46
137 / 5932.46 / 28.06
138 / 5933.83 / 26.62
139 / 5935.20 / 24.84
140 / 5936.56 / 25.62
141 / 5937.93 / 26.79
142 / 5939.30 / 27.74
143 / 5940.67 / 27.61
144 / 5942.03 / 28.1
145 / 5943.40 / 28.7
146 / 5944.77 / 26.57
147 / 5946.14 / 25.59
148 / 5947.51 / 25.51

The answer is -3.1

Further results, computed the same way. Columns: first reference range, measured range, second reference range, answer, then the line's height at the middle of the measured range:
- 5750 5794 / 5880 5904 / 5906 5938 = 4.68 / 27.2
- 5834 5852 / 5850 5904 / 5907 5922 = 4.92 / 27.3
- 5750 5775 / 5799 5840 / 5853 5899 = -3.47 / 26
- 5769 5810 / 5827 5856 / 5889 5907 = -3.48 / 24.5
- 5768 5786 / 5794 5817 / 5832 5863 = -0.94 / 27.1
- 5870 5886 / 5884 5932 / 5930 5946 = 4.65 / 27.1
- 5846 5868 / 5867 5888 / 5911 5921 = 0.28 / 27.2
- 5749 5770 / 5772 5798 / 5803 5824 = 0.46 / 27.8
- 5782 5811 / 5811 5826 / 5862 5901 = -0.48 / 27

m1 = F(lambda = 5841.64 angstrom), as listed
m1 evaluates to 27.27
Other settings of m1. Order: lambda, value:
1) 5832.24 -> 27.48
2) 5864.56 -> 26.65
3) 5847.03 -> 27.1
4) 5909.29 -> 26.26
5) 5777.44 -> 28.76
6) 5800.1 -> 28.94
